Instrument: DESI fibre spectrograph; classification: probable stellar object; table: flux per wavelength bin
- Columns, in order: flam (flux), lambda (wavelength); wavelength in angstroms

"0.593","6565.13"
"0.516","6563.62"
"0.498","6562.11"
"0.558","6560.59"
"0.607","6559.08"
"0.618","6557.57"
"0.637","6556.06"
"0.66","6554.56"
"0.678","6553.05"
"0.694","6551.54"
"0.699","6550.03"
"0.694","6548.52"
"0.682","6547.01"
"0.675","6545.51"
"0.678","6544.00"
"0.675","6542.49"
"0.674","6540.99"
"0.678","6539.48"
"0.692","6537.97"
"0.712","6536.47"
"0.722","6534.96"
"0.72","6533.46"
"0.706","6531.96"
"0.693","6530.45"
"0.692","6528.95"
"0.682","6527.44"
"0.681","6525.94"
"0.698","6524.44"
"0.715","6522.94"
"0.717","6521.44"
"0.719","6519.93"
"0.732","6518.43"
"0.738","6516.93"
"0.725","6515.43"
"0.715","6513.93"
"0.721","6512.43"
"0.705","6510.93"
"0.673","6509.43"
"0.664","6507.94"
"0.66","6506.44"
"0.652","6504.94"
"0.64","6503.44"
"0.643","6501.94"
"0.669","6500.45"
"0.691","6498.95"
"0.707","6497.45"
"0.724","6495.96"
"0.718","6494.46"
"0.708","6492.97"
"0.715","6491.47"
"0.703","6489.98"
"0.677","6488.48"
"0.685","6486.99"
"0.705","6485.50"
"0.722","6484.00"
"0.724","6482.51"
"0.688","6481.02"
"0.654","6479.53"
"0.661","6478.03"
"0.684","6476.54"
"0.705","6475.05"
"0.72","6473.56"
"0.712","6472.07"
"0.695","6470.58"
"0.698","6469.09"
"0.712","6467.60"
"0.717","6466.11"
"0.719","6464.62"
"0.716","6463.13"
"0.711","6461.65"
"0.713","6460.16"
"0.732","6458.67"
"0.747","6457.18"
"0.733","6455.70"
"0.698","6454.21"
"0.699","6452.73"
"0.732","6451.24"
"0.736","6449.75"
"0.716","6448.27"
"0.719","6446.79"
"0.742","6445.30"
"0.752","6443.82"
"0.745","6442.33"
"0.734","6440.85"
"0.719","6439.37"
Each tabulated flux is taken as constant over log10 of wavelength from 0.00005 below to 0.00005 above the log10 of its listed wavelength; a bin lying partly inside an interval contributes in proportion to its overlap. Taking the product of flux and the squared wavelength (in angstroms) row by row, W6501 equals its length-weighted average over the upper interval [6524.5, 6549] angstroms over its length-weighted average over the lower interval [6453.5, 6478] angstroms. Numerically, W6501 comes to 0.99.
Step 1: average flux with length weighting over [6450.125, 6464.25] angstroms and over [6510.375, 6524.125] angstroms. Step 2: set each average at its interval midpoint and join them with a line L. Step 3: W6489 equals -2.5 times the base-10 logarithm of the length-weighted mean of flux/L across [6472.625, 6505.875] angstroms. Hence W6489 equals 0.05 mag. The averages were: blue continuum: 0.72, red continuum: 0.72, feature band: 0.691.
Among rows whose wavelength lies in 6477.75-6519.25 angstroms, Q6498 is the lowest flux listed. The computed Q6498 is 0.64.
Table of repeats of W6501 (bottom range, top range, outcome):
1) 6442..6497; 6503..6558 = 0.99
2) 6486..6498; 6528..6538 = 1.01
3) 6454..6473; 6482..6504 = 0.98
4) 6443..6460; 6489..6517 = 0.97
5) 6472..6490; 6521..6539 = 1.03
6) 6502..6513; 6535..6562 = 1.00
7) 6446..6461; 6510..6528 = 1.01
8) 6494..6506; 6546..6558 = 1.01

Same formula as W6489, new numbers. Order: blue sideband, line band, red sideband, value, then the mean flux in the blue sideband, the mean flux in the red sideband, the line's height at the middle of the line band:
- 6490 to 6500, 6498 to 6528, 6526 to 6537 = 0.020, 0.709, 0.702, 0.705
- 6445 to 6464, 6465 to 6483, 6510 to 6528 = 0.033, 0.722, 0.712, 0.719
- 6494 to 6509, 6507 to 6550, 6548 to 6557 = -0.037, 0.676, 0.676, 0.676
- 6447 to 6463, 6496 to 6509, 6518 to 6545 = 0.060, 0.722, 0.698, 0.707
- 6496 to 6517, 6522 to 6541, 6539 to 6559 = -0.034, 0.686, 0.67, 0.677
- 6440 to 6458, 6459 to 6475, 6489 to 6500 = 0.014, 0.73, 0.707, 0.721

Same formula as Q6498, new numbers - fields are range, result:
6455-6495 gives 0.654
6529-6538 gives 0.692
